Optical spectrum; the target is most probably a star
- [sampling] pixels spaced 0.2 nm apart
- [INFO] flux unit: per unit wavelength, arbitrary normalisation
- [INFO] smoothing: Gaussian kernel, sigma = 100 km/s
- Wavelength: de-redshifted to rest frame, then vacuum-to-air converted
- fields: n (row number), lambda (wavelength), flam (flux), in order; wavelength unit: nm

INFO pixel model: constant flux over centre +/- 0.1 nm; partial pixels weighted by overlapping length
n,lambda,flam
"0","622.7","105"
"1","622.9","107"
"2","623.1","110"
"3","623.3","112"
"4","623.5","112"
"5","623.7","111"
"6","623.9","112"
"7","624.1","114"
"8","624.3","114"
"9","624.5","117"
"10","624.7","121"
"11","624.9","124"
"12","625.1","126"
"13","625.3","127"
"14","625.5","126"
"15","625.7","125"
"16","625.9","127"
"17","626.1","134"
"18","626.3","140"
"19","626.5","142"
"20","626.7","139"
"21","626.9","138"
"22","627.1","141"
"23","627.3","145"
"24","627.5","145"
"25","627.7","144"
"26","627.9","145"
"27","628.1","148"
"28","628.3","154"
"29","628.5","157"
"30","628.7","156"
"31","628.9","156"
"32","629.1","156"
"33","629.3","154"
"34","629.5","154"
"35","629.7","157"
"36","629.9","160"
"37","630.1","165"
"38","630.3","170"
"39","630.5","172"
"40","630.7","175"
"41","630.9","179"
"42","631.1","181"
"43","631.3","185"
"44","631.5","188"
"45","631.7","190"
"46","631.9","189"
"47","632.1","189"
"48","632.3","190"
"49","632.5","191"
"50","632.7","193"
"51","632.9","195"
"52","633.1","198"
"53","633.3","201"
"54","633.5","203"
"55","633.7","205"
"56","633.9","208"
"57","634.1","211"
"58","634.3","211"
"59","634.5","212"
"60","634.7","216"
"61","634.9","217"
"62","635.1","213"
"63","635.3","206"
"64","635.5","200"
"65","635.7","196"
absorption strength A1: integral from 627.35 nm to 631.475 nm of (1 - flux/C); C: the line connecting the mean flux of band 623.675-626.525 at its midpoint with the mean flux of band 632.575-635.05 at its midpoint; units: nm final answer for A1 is 0.089 nm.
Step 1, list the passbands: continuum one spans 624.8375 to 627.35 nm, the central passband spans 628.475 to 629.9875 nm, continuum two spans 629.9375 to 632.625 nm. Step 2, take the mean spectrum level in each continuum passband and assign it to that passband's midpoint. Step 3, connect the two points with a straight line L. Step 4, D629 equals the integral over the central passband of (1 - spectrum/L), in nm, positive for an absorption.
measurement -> 0.06 nm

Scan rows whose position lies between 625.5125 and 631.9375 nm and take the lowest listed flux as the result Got 125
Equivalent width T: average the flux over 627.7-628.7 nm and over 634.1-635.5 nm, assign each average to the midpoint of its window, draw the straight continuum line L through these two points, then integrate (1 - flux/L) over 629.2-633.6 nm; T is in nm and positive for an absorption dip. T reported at -0.01 nm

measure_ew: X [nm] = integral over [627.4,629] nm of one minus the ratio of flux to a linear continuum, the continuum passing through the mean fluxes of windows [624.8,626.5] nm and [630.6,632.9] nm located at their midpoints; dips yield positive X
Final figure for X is 0.03 nm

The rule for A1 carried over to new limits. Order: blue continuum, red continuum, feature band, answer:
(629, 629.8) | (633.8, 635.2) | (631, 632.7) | -0.05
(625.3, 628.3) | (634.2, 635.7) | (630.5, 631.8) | -0.04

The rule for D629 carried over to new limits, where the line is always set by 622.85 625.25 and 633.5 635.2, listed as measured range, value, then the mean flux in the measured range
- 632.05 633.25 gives 0.01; 193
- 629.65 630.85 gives 0.04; 167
